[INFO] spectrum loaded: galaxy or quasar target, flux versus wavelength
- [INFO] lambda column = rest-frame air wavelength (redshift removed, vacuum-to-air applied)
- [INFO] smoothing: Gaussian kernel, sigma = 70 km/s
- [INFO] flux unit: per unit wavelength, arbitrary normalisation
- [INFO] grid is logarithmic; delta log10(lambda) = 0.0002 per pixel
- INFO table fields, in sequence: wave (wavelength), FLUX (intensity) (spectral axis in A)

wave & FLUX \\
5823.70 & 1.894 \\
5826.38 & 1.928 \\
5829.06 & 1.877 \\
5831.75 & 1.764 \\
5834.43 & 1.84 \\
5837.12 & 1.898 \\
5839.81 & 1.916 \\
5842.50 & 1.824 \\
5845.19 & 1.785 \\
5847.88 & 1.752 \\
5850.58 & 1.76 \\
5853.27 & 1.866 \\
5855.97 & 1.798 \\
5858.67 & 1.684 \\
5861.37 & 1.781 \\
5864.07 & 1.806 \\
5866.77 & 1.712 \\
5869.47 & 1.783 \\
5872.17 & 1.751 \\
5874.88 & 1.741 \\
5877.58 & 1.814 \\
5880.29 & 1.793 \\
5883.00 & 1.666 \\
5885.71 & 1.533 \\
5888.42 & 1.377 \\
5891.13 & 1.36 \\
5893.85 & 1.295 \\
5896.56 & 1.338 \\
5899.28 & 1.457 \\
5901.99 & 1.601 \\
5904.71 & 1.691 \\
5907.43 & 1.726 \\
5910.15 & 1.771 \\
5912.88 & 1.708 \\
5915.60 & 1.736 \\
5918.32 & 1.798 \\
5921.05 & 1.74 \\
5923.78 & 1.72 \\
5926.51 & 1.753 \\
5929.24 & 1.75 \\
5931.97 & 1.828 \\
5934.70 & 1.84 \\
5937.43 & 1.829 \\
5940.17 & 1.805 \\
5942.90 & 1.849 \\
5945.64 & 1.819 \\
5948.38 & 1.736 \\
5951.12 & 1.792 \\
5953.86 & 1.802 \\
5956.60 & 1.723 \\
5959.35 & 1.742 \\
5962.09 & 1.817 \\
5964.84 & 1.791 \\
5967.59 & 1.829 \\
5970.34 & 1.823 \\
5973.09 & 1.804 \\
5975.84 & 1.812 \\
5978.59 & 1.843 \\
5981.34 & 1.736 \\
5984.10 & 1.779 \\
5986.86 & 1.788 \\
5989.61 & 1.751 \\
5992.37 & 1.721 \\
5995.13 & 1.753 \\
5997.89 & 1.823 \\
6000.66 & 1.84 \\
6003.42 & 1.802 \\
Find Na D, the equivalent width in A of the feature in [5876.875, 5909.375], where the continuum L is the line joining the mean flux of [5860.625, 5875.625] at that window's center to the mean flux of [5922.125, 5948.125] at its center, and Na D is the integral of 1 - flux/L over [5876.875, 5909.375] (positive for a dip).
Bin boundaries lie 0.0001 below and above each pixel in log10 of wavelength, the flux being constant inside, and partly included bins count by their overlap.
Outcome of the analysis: 4.07 A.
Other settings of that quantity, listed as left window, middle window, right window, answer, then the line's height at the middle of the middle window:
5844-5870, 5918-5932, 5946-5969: 0.2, 1.78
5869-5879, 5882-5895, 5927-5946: 2.5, 1.78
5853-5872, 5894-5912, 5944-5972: 2.0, 1.78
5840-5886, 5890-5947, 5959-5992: 2.9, 1.78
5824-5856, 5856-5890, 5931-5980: 2.3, 1.83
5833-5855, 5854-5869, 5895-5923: 0.2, 1.78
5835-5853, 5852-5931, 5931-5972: 6.1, 1.81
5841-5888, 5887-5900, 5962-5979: 3.0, 1.77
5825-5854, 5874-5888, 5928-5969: 1.0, 1.82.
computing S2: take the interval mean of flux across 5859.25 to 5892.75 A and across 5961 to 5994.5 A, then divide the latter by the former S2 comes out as 1.07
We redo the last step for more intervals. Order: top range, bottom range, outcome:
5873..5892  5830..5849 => 0.89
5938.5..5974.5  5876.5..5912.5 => 1.14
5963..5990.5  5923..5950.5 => 1.00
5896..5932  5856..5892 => 1.00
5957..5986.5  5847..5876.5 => 1.02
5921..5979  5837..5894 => 1.04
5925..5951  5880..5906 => 1.20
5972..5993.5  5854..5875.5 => 1.01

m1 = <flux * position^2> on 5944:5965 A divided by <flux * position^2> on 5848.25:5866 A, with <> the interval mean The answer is 1.03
